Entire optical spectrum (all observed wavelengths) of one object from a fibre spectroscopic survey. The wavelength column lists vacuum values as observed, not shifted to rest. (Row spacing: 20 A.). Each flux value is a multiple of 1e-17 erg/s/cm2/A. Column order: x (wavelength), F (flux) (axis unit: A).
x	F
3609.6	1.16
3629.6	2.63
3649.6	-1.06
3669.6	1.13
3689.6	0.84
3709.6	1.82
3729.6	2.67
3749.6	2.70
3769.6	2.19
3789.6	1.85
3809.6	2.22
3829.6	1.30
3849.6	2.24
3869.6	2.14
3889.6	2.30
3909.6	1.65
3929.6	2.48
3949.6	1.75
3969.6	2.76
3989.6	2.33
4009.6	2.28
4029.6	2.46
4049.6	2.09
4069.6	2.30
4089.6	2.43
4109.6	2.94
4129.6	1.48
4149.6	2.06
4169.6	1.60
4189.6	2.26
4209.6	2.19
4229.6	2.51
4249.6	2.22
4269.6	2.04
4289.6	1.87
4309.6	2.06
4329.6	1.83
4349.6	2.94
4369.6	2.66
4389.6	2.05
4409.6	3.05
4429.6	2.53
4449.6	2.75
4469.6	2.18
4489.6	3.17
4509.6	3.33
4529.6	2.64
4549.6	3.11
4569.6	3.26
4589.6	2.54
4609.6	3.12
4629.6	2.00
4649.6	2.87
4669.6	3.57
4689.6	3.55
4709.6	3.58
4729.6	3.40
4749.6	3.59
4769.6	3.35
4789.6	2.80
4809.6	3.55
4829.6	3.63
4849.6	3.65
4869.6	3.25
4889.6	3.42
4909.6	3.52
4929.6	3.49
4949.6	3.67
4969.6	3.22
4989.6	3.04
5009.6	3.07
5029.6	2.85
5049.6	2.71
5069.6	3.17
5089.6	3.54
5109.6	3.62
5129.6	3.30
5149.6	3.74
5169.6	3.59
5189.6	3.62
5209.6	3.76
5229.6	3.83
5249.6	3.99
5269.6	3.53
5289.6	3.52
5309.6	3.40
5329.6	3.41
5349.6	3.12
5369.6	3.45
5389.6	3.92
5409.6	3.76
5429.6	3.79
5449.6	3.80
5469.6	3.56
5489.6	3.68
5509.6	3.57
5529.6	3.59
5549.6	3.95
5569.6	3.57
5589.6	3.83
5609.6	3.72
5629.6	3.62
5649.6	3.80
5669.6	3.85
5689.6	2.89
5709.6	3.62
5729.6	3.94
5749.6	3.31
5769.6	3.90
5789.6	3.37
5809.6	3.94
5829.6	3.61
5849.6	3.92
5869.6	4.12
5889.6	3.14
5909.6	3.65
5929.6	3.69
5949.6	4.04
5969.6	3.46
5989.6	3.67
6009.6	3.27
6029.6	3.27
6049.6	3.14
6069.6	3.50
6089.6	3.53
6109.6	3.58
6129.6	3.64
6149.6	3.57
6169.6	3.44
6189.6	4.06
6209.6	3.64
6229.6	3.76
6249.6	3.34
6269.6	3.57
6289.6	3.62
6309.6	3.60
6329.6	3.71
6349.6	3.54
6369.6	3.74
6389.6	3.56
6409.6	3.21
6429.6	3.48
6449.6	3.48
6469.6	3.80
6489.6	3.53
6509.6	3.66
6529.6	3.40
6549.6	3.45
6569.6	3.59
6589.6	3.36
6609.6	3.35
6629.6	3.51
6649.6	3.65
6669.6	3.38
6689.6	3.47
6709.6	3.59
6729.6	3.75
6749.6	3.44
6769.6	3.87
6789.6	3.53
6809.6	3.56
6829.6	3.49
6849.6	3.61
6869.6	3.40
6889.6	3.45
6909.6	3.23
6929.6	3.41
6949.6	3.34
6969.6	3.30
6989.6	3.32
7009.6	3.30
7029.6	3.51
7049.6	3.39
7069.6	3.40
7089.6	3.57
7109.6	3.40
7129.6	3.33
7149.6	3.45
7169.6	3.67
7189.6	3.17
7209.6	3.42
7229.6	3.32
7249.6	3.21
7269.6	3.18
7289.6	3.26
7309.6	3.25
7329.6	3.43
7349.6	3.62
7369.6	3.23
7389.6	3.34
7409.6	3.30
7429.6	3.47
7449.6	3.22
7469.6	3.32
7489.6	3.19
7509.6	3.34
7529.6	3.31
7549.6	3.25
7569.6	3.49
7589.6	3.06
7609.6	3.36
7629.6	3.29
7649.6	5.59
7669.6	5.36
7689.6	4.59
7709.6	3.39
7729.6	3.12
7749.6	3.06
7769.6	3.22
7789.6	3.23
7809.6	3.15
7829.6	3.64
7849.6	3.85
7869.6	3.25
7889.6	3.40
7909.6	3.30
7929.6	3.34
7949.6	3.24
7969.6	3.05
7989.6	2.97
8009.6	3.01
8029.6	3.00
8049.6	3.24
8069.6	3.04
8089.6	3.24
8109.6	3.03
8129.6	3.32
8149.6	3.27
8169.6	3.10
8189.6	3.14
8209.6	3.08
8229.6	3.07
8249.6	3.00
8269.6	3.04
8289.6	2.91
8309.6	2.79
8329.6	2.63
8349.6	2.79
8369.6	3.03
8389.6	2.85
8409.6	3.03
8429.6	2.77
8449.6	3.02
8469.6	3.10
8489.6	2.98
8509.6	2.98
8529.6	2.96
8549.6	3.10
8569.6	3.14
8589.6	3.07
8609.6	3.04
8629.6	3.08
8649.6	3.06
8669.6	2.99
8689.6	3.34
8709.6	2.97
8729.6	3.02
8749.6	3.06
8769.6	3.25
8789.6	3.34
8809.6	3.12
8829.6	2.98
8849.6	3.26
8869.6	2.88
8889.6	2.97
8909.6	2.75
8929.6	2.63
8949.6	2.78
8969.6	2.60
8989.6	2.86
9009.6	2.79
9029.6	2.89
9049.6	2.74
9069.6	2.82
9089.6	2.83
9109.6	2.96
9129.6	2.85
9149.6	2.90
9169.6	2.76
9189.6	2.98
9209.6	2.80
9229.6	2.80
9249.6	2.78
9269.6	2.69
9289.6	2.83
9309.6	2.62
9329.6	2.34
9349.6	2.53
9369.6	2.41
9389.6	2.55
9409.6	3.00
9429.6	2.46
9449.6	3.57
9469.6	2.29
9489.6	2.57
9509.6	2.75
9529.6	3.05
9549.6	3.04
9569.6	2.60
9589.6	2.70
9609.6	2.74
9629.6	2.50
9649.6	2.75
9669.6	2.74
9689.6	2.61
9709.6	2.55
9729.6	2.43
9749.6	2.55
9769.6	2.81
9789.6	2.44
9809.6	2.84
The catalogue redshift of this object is 0.17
